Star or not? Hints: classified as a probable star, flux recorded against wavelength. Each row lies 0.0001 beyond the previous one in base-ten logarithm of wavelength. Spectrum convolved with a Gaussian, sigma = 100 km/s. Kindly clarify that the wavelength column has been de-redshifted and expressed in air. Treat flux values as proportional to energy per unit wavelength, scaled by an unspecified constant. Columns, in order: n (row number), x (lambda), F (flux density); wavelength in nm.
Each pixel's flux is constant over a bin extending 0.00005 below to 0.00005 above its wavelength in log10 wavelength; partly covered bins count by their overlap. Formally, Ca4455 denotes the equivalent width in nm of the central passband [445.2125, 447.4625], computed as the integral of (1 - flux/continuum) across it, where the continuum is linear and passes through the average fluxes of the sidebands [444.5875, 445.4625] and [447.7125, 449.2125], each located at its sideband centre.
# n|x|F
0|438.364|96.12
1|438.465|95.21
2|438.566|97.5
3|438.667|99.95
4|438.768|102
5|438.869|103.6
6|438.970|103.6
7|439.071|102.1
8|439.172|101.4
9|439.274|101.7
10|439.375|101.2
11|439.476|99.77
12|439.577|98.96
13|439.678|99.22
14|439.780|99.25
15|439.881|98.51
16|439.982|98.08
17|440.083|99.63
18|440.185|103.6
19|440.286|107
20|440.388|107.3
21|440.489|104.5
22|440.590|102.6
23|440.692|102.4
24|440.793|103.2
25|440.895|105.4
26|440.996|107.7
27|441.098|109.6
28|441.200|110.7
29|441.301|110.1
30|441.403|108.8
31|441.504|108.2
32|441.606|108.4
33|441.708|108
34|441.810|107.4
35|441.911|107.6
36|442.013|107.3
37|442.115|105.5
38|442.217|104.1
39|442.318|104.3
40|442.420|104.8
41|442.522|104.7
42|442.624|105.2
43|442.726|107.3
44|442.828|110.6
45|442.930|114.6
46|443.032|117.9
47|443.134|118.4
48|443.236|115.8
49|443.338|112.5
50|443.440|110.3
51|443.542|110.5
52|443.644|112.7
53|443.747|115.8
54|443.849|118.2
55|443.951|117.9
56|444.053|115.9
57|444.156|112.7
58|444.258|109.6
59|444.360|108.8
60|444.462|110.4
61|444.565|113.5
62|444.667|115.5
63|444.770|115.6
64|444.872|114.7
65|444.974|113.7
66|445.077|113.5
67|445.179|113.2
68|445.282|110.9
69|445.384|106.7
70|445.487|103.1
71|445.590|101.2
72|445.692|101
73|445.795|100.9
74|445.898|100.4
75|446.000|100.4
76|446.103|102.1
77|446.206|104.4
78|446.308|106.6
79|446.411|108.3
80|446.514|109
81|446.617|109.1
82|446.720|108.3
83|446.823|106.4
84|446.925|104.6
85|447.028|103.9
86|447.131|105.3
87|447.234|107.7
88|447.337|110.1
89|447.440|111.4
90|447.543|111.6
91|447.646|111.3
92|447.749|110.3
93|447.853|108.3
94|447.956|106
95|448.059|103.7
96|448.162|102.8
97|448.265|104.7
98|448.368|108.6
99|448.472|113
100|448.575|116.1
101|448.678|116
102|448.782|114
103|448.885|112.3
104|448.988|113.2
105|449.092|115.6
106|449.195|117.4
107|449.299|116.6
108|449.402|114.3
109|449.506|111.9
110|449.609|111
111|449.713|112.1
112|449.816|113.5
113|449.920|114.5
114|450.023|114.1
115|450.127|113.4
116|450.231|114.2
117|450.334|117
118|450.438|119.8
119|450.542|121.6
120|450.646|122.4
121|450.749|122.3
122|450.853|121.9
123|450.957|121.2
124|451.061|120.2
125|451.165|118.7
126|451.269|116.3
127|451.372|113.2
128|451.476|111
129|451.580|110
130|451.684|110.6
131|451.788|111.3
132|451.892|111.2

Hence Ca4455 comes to 0.13 nm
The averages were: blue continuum 113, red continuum 111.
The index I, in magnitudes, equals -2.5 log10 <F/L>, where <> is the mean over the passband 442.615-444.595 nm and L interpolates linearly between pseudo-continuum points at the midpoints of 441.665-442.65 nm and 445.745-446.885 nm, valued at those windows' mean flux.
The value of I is -0.07 mag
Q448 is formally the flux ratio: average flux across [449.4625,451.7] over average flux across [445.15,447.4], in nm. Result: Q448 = 1.10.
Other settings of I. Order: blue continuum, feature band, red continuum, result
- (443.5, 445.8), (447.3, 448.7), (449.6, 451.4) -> 0.05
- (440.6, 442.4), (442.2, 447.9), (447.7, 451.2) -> 0.01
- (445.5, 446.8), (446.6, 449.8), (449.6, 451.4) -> 0.00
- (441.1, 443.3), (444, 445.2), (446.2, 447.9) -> -0.04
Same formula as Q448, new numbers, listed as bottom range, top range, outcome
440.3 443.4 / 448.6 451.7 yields 1.07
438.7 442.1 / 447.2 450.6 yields 1.08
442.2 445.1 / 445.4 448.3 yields 0.94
